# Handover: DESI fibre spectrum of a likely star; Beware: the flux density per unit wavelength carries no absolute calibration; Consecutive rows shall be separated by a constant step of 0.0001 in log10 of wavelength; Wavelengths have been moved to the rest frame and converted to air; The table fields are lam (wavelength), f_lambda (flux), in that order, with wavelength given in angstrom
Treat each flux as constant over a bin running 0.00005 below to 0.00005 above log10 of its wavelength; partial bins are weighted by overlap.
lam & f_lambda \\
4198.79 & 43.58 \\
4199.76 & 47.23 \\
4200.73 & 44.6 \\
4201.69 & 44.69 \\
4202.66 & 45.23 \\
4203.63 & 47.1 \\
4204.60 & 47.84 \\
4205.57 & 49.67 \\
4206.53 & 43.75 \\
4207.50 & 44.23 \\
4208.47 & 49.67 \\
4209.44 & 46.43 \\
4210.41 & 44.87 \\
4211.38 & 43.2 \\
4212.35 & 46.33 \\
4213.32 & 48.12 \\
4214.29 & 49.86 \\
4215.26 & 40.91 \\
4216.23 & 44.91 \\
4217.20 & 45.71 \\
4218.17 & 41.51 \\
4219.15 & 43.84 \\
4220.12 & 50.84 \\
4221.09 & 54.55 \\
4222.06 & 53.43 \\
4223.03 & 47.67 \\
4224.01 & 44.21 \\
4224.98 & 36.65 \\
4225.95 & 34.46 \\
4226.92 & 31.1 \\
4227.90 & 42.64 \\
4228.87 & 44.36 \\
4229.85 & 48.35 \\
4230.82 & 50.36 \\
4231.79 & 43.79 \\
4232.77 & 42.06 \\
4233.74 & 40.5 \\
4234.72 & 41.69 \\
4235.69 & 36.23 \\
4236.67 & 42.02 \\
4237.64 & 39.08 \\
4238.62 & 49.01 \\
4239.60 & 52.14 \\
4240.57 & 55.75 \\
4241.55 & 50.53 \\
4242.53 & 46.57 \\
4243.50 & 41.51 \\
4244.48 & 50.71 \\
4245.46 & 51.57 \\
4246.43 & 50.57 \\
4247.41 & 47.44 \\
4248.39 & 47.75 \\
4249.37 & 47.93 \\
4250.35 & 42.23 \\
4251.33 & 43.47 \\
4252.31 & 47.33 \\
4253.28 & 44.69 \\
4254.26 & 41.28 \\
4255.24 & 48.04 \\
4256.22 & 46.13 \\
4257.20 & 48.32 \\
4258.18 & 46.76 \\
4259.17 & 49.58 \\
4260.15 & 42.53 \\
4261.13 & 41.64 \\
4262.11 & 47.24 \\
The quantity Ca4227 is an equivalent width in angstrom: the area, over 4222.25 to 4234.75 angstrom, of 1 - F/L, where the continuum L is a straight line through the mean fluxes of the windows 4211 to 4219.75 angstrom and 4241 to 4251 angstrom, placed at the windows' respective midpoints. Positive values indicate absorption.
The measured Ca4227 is 1.0 angstrom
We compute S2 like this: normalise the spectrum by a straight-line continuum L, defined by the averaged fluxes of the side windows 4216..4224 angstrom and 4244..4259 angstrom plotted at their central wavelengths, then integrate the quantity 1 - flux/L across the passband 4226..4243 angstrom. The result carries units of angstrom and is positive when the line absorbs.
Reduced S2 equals 1.1 angstrom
